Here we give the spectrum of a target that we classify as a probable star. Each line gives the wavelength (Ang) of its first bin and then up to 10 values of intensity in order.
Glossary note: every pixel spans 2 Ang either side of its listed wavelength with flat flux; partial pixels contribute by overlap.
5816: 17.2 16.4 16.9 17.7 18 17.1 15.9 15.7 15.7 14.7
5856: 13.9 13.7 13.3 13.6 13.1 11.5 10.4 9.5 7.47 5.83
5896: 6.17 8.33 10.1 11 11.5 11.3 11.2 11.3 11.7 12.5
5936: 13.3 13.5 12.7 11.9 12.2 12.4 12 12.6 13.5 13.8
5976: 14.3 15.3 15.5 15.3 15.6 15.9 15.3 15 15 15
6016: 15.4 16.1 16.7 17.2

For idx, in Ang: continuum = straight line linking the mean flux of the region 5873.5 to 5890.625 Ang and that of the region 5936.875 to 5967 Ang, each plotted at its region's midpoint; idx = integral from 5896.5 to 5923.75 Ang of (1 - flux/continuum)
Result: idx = 1.2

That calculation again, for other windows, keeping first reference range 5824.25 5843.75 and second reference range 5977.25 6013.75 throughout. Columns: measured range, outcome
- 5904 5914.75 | 3.43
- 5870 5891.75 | 8.56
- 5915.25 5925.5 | 3.08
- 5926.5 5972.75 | 9.18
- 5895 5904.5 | 4.78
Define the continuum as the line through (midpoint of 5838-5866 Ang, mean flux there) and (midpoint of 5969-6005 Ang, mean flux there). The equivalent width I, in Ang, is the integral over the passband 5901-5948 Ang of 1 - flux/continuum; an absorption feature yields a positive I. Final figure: 9.92 Ang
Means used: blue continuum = 14.7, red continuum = 15.1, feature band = 11.8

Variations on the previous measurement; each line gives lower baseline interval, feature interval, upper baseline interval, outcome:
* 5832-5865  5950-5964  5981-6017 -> 2.8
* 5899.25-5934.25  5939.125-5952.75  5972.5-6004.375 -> 0.2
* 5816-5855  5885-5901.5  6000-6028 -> 9.3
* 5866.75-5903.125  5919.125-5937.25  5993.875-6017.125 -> -0.7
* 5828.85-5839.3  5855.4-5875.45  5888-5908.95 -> -0.8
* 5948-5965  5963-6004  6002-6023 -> -3.1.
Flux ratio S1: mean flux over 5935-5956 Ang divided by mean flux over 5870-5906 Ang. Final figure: 1.38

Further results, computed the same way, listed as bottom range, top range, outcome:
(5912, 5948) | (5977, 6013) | 1.26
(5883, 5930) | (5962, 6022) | 1.55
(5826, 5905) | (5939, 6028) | 1.14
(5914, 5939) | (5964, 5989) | 1.21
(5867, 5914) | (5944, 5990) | 1.38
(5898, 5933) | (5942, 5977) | 1.17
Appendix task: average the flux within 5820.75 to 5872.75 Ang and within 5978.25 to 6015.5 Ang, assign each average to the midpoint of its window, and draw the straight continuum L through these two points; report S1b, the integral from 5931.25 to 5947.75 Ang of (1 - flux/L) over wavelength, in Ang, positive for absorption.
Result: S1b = 2.62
